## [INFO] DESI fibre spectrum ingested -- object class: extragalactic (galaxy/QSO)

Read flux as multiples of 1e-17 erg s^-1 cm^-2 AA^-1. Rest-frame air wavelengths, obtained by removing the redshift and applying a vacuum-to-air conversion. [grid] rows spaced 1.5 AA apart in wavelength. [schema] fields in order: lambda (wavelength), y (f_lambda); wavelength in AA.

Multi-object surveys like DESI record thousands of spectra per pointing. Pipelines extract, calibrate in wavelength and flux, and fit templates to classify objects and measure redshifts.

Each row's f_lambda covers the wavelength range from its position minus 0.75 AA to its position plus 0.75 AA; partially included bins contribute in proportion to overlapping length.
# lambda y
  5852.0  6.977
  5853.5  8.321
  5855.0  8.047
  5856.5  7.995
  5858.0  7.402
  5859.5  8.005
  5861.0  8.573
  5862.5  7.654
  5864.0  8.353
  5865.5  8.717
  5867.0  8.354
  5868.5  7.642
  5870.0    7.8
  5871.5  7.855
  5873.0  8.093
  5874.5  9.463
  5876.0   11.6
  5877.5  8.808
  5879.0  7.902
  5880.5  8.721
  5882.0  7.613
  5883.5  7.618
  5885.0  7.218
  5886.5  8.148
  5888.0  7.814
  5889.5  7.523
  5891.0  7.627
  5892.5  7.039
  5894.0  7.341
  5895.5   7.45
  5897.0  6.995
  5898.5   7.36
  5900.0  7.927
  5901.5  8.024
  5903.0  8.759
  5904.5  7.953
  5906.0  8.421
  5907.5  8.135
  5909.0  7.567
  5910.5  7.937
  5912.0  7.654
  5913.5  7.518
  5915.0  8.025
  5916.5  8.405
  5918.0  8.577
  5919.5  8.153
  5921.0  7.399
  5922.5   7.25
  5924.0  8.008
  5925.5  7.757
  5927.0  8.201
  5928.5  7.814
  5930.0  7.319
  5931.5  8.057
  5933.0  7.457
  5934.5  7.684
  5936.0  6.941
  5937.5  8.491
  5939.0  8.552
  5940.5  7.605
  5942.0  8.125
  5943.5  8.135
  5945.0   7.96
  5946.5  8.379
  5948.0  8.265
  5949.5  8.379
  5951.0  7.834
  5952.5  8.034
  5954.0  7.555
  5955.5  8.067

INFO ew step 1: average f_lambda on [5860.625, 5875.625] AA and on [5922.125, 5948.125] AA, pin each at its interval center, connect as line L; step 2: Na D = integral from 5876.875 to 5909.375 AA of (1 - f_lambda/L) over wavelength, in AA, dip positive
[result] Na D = 1.4 AA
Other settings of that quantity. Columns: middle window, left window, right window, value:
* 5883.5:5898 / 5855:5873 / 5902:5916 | 0.99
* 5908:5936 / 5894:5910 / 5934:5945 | 0.32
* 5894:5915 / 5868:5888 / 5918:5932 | 0.59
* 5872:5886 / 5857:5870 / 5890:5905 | -1.18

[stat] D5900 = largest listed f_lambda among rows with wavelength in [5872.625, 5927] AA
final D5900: 11.6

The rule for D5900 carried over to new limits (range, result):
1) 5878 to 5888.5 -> 8.721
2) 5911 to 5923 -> 8.577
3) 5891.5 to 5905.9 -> 8.759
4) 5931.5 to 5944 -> 8.552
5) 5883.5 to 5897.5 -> 8.148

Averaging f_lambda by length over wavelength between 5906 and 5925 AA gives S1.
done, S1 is 7.91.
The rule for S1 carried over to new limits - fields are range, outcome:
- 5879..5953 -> 7.86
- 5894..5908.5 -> 7.86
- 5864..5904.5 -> 8.06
